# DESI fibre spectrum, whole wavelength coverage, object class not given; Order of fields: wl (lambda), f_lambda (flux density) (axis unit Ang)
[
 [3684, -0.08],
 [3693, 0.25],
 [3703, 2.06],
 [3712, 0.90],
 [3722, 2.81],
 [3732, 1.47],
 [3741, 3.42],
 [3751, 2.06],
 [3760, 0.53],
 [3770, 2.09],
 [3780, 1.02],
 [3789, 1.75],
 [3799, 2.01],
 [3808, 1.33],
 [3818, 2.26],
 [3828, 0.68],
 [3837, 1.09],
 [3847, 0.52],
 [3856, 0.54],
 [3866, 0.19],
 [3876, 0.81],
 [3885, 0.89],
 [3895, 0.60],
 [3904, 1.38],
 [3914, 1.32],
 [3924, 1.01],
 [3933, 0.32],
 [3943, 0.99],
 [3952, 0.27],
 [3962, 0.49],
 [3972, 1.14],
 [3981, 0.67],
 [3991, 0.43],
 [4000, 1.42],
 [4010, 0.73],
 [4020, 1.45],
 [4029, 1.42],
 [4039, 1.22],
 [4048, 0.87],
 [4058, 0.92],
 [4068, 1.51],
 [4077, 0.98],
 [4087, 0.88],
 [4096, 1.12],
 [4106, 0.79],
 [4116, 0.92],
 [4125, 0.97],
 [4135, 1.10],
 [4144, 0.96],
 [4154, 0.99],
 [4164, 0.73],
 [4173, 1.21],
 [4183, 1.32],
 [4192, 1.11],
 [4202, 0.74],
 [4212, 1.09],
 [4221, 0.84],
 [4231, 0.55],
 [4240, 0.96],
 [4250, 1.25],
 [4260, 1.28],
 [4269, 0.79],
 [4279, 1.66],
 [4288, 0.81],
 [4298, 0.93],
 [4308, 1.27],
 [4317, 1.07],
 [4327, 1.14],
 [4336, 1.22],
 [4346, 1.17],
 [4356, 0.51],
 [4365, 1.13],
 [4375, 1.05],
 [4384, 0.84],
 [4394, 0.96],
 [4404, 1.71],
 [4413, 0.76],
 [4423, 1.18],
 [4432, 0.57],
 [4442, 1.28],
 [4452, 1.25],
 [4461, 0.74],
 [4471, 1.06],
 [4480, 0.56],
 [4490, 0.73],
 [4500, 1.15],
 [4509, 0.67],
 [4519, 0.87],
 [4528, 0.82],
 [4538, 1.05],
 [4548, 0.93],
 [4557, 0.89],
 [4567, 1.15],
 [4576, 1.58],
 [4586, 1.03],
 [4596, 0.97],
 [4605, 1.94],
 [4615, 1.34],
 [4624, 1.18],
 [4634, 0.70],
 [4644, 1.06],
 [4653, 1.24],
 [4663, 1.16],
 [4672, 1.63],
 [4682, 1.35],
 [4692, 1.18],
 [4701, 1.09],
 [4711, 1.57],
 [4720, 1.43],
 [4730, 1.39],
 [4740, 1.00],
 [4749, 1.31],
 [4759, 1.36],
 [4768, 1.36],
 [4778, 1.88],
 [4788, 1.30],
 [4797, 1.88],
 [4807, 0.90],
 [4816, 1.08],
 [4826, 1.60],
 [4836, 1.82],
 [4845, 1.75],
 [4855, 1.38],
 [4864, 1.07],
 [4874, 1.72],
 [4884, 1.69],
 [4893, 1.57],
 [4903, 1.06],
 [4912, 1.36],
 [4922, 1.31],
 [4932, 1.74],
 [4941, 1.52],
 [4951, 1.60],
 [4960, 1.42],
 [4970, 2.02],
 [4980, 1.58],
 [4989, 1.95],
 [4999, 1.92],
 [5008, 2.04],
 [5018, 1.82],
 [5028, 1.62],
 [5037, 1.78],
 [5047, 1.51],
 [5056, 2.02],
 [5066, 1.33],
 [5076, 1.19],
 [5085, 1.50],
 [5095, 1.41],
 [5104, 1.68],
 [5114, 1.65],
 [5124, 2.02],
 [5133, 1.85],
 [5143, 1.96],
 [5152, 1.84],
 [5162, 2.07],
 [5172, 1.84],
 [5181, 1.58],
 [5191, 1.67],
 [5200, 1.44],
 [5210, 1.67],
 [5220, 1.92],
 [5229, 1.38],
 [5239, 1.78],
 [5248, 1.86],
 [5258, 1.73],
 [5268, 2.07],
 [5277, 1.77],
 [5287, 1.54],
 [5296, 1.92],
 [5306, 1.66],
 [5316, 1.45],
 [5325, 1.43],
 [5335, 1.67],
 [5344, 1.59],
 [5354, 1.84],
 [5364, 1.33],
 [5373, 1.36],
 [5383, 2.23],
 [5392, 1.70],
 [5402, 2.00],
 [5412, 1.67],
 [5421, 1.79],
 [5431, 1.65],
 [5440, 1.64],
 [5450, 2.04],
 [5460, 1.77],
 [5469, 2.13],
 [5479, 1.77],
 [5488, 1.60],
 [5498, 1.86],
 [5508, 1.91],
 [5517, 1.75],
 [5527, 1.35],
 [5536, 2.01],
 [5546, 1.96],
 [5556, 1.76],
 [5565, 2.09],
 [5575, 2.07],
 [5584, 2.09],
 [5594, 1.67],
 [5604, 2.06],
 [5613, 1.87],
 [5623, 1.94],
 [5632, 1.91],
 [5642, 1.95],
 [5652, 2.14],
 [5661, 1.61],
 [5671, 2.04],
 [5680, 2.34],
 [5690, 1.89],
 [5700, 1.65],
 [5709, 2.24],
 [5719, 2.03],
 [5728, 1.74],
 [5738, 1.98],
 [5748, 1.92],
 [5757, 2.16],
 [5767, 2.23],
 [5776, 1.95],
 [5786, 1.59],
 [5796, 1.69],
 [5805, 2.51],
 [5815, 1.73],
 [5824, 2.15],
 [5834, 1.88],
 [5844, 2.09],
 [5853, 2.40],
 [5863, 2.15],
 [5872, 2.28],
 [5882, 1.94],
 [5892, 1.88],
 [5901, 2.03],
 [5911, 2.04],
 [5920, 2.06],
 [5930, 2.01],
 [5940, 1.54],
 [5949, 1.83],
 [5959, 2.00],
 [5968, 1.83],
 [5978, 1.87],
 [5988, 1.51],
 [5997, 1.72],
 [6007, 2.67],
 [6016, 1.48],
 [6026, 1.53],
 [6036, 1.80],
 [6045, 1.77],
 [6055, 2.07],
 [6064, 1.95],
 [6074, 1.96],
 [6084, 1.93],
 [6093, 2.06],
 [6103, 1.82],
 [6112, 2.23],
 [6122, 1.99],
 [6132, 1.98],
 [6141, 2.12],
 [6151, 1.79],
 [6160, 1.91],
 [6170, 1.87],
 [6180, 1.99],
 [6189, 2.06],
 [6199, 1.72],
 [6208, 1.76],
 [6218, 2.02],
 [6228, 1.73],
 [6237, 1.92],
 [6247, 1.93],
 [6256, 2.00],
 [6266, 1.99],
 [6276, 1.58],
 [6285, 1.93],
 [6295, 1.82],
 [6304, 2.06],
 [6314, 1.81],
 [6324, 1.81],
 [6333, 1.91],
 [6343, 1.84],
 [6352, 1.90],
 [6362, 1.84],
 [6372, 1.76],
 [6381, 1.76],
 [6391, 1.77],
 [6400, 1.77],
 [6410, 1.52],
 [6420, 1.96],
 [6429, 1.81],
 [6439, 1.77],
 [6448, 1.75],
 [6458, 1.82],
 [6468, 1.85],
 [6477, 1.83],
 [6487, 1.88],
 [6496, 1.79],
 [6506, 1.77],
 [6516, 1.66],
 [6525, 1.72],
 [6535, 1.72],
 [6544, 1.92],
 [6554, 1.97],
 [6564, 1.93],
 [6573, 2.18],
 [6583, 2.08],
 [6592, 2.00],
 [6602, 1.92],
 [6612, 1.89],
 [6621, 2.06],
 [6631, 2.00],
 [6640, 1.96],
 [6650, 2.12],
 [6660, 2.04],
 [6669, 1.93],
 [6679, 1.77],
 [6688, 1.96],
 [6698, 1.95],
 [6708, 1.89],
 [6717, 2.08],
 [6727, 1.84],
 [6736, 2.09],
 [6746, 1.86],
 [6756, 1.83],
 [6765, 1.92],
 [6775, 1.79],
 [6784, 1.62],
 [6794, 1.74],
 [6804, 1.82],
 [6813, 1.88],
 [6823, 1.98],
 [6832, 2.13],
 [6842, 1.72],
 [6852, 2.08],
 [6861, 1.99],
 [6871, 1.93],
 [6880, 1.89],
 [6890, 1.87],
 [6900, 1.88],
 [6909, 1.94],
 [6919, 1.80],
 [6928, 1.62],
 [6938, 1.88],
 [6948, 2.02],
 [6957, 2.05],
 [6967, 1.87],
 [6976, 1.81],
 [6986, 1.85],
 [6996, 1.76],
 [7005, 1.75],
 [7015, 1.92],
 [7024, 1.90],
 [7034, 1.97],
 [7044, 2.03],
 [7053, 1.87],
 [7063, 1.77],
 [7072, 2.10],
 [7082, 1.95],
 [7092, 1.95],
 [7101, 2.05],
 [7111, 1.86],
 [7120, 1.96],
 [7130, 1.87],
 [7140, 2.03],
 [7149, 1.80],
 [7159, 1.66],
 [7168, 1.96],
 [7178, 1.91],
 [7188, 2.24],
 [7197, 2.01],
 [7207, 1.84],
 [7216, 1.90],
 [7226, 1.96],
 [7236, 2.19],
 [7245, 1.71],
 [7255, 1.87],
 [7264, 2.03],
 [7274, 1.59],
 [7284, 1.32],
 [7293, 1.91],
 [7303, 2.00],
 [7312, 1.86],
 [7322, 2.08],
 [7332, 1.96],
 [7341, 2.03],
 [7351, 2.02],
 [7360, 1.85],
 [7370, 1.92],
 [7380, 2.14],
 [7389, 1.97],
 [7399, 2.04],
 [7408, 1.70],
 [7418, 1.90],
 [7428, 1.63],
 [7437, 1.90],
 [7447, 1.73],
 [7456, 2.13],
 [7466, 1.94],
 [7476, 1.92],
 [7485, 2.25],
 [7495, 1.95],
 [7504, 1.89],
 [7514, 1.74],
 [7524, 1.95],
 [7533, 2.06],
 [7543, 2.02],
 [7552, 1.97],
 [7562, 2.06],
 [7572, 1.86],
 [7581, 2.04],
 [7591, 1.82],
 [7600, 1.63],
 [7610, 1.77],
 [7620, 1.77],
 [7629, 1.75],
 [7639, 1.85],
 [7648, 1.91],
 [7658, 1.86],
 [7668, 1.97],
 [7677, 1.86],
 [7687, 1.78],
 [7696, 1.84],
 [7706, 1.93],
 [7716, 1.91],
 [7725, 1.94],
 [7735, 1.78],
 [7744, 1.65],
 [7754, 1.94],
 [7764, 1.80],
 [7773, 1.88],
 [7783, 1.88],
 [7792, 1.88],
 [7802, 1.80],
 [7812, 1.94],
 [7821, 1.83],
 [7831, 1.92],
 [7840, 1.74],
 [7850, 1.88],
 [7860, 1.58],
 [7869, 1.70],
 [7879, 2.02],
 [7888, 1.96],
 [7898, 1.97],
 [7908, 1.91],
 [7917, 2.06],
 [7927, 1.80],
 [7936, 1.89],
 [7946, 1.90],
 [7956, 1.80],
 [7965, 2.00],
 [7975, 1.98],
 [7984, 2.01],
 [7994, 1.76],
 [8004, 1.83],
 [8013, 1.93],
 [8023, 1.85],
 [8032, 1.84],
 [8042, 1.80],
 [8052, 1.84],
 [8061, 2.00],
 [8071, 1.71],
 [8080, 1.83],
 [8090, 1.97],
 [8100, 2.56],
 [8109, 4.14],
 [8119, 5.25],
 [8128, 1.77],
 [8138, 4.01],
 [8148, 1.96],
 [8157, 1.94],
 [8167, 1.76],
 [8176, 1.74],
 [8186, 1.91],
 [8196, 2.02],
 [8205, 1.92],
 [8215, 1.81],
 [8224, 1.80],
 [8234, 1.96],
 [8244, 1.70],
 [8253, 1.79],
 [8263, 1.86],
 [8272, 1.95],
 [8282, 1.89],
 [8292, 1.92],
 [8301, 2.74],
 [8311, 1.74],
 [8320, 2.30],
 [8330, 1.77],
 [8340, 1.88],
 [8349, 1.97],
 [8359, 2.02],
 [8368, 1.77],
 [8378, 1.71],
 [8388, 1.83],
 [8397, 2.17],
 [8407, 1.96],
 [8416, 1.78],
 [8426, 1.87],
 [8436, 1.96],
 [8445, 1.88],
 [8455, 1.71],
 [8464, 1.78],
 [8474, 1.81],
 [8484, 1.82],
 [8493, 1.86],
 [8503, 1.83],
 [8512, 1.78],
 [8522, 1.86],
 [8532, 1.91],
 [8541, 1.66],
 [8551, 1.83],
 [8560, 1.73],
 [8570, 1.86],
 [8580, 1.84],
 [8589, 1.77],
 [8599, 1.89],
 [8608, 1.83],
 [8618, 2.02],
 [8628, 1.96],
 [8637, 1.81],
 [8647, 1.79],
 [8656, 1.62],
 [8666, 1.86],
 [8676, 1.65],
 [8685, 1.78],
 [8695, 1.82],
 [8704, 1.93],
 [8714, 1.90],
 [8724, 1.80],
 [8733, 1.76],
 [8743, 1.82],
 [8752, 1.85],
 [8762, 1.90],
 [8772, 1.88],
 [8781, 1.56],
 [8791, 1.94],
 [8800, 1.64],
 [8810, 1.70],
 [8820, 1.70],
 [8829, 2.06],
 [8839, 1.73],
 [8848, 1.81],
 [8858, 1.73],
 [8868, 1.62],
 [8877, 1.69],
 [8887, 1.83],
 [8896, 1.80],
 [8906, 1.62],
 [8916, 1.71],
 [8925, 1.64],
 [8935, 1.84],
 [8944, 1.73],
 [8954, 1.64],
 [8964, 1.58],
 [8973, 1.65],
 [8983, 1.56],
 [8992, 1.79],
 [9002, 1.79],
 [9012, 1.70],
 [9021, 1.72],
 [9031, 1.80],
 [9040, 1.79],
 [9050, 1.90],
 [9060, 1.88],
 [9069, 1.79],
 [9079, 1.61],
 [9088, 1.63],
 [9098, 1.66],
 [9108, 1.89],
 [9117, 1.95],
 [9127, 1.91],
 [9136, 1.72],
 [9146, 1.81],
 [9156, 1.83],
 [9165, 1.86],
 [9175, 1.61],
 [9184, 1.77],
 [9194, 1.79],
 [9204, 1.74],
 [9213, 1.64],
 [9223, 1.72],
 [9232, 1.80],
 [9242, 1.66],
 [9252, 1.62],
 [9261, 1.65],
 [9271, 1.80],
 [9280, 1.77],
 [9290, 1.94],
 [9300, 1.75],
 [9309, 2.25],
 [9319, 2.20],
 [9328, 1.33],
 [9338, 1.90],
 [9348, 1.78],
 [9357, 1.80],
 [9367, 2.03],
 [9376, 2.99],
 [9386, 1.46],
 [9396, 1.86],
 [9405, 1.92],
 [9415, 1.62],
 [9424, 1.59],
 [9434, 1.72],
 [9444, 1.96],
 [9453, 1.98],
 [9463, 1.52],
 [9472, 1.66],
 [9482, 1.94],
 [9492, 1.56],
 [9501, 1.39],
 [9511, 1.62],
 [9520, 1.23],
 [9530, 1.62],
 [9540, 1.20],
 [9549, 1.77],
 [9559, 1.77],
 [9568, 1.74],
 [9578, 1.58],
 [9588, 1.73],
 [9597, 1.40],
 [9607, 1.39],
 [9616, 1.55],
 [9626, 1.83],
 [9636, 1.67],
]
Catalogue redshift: 0.24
